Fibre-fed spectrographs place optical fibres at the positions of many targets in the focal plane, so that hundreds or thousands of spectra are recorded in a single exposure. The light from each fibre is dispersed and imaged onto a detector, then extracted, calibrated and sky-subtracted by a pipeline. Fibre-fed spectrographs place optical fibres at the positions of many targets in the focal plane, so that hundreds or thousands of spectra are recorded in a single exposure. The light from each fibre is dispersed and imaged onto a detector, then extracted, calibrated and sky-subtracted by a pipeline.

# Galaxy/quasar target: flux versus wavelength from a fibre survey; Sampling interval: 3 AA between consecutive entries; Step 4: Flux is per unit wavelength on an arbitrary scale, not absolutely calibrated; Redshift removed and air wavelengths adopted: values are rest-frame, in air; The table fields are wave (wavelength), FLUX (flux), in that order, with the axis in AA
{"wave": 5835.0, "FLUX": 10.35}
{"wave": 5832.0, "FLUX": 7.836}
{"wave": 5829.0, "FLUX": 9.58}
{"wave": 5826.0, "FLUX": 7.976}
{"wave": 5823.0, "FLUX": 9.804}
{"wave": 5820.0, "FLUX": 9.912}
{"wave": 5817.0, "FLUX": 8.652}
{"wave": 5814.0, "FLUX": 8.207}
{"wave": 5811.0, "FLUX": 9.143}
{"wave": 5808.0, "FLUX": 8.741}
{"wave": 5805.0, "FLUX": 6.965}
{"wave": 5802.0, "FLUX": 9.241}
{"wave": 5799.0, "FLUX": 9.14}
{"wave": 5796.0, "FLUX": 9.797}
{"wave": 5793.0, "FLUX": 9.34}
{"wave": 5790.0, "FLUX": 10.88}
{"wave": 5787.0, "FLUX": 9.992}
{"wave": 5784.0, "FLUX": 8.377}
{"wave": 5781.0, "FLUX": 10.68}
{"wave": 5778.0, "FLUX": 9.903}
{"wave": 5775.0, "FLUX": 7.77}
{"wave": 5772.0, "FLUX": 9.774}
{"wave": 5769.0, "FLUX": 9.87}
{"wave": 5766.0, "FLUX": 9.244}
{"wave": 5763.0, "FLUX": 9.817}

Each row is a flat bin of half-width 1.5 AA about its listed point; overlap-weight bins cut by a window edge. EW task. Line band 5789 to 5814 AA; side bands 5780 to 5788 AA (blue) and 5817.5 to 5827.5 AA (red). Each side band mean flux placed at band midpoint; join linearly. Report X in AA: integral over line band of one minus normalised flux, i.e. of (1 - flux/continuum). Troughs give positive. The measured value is 0.9 AA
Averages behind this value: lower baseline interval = 9.6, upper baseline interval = 9.17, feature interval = 9.06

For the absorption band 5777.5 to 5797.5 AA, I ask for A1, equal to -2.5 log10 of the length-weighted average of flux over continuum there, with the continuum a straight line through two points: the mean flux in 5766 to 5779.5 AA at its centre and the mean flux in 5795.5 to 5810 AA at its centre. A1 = -0.10 mag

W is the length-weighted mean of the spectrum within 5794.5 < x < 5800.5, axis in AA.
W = 9.47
